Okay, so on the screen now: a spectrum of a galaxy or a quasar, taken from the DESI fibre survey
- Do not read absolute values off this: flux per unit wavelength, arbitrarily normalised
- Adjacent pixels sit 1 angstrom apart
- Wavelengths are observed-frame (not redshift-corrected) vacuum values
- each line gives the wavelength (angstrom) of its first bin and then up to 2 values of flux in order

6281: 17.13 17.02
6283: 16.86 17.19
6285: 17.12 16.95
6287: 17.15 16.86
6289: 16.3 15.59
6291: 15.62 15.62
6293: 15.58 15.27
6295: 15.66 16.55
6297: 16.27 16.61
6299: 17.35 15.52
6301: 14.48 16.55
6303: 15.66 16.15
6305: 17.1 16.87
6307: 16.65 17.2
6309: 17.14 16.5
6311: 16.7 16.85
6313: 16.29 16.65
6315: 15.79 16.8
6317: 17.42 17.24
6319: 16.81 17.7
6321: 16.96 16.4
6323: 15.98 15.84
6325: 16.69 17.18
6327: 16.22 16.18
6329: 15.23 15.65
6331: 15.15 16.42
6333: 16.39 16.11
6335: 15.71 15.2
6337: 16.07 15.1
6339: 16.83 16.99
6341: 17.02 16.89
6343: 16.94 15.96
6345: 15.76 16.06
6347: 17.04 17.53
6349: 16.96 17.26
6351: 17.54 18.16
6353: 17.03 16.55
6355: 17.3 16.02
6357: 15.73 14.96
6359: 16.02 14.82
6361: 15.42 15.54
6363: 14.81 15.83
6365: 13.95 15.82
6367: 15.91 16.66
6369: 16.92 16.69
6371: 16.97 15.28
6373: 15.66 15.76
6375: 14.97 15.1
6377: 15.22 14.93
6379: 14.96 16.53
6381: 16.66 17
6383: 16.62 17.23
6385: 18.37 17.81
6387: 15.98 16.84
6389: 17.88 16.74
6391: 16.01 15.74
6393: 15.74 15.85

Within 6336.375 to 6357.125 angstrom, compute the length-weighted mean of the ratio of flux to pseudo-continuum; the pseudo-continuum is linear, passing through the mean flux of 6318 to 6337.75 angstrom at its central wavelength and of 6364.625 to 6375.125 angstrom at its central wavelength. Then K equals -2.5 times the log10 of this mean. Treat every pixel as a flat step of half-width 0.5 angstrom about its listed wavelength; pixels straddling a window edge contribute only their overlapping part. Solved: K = -0.04 mag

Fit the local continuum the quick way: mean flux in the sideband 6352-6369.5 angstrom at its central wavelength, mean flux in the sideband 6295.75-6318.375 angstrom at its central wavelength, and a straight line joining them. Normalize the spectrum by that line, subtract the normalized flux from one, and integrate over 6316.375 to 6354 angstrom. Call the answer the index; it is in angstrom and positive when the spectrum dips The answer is -0.76 angstrom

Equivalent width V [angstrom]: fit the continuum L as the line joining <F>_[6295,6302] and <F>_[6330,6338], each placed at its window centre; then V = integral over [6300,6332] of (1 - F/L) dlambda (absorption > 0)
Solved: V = -0.9 angstrom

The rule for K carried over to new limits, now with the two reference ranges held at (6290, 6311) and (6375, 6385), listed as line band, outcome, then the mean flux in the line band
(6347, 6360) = -0.04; 16.7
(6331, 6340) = 0.01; 16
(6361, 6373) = 0.02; 15.8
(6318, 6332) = -0.01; 16.3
